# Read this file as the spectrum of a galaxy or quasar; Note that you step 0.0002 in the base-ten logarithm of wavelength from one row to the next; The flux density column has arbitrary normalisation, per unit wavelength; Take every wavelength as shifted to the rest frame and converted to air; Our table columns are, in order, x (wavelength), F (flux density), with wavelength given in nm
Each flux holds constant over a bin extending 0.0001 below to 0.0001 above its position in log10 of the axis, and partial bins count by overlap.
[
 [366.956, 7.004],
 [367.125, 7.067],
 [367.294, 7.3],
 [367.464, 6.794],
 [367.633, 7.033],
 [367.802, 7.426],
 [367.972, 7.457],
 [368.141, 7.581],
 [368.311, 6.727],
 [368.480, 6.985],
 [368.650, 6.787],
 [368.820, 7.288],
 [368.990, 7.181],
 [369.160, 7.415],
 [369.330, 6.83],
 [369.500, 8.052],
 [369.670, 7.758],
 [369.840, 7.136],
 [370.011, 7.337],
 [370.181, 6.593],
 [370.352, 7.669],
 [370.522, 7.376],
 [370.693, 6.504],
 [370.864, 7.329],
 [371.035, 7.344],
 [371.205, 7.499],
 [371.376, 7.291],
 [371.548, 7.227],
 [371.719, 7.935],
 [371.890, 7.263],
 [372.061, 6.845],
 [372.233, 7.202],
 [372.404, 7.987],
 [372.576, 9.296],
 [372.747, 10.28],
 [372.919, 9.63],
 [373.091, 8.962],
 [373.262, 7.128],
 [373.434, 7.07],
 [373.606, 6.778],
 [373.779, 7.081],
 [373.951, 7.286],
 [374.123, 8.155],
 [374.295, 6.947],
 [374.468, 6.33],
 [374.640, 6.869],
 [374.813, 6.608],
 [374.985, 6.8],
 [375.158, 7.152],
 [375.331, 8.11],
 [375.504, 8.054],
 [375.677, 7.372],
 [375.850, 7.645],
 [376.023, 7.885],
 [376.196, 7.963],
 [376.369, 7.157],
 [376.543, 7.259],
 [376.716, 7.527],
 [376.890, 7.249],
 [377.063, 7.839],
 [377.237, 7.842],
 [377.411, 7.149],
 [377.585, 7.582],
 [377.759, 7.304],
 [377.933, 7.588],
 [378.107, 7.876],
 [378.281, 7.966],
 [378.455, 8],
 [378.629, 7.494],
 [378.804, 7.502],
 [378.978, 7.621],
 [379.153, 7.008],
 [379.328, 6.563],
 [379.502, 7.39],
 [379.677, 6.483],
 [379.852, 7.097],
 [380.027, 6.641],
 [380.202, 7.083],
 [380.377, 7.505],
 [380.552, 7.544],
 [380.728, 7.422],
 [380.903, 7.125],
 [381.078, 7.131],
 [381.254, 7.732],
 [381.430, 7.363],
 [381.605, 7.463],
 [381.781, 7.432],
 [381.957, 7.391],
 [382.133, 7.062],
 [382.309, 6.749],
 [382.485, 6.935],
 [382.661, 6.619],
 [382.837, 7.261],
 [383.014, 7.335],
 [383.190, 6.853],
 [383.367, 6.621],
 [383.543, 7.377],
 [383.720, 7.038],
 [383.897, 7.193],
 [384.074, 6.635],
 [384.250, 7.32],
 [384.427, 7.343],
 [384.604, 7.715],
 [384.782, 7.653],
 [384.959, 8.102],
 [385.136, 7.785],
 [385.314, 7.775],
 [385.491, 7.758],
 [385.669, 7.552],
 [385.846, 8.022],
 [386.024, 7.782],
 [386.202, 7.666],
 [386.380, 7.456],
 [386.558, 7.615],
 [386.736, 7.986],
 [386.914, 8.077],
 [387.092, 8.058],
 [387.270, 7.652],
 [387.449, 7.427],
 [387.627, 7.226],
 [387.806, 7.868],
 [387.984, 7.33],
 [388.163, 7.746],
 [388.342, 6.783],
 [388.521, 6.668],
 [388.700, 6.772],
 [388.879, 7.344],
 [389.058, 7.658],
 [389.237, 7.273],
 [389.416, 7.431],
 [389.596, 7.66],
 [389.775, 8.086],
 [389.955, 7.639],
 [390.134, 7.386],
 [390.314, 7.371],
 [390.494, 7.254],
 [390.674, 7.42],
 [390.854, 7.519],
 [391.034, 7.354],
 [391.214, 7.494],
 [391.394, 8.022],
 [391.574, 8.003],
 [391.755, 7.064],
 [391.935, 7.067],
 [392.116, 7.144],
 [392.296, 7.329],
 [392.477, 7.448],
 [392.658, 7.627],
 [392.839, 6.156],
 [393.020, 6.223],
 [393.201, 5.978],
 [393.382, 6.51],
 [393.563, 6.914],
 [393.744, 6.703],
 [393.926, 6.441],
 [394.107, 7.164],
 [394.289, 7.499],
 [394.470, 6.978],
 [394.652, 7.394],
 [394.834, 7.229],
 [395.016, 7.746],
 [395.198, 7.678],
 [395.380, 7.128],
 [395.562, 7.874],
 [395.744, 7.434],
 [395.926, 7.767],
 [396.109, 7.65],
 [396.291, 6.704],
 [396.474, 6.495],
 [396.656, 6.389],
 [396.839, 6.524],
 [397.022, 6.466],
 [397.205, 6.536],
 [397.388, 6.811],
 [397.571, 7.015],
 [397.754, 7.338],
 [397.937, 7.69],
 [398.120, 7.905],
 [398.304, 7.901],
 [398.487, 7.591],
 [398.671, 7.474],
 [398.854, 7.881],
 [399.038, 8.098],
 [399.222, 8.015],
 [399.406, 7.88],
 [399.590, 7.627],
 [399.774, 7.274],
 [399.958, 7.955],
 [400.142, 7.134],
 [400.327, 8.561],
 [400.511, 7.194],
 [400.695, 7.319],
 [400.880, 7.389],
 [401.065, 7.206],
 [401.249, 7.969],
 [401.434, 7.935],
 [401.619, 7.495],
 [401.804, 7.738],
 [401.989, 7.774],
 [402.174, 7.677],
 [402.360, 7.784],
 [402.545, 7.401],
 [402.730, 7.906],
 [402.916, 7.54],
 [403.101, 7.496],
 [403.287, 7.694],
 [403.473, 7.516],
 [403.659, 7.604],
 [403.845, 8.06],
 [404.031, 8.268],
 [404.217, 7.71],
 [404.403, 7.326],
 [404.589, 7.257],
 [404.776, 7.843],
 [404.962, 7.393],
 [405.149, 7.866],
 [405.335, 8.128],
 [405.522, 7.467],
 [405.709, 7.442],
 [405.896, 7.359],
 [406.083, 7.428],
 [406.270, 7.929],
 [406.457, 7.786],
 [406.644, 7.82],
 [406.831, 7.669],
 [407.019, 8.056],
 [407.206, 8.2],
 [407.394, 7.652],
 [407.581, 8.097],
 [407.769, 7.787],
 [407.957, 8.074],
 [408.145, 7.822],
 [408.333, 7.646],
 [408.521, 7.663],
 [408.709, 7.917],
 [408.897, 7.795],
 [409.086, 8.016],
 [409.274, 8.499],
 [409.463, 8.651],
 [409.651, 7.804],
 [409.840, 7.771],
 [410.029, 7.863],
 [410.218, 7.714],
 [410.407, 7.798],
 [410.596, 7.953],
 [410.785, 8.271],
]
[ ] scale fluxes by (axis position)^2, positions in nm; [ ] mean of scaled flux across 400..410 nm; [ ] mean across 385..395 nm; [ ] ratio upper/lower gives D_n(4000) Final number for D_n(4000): 1.14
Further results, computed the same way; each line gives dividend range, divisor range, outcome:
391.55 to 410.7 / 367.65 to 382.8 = 1.16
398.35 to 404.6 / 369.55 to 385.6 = 1.17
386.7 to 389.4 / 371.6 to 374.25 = 1.02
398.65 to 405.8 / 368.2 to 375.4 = 1.21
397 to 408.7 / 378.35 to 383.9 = 1.19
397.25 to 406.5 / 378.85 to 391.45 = 1.13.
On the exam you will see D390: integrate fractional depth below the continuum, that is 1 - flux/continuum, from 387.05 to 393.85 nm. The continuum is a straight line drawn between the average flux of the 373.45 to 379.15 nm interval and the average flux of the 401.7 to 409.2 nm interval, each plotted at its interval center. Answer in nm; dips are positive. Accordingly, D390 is 0.28 nm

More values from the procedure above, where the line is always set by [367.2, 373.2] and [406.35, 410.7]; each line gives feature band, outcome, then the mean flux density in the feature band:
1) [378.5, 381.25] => 0.15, 7.2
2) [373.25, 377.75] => 0.14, 7.34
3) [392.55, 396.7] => 0.39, 7.04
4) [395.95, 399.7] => 0.24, 7.31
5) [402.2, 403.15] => 0.03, 7.64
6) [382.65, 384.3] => 0.13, 7.04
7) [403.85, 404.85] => 0.02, 7.71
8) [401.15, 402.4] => 0.01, 7.76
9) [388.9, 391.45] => 0.07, 7.53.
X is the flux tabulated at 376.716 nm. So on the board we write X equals 7.527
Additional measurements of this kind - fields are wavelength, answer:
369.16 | 7.415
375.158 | 7.152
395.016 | 7.746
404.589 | 7.257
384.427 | 7.343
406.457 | 7.786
